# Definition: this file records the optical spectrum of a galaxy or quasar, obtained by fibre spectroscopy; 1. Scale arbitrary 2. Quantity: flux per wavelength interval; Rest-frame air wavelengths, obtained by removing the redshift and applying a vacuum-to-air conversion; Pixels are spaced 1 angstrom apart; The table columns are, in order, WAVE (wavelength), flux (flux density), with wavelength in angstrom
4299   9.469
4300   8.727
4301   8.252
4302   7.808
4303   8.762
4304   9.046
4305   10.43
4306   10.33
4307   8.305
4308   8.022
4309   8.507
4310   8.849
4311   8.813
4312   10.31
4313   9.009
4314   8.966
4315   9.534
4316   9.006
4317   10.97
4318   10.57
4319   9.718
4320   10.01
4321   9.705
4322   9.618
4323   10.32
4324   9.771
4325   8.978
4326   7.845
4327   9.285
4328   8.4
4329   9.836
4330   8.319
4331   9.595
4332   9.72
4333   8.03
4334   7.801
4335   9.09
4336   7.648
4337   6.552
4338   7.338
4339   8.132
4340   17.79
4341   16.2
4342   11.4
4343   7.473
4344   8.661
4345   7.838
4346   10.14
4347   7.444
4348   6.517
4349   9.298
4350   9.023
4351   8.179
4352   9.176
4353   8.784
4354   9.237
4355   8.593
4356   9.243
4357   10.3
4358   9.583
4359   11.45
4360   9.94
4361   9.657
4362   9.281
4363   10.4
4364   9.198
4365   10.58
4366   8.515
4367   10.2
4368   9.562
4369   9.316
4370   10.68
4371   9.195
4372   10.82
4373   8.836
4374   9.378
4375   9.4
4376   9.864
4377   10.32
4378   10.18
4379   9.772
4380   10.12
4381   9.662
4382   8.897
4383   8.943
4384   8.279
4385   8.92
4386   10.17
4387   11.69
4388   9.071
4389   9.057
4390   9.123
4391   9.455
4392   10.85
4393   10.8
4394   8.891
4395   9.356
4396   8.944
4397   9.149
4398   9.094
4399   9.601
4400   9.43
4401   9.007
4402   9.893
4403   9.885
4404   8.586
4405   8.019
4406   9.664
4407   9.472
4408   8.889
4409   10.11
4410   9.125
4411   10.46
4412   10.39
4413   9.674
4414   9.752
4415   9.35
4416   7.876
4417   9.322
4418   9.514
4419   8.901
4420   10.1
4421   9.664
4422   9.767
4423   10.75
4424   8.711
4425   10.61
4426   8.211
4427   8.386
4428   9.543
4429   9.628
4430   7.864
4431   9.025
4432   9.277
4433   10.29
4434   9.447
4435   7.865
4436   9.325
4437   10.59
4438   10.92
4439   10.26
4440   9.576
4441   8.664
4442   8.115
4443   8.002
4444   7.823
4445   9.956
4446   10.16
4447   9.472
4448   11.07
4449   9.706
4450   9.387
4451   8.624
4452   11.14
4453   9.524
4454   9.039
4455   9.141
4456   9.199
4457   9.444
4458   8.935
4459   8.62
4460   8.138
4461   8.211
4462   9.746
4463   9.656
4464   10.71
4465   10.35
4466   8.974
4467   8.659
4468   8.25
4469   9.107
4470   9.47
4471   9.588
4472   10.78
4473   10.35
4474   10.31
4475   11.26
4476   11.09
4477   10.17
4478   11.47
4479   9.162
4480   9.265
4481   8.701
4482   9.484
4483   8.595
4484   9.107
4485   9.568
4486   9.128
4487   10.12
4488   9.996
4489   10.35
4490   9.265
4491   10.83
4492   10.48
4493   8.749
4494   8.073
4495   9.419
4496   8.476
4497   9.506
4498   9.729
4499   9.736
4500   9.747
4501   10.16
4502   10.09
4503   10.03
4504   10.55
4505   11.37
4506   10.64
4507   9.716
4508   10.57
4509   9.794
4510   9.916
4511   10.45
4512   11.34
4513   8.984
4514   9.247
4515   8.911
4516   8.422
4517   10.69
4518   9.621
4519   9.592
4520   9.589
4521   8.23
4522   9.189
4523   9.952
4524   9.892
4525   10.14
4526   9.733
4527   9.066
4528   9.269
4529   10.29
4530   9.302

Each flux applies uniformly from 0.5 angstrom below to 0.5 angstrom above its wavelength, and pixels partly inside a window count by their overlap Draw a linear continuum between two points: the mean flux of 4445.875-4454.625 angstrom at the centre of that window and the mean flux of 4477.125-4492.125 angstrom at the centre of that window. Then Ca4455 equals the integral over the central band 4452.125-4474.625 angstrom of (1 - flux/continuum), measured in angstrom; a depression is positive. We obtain 0.75 angstrom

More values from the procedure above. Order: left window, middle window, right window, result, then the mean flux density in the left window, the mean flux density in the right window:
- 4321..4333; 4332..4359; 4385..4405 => 0.1 angstrom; 9.21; 9.53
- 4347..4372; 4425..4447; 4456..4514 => 0.8 angstrom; 9.4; 9.72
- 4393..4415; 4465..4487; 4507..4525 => -0.2 angstrom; 9.43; 9.68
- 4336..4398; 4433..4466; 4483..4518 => 1.0 angstrom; 9.57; 9.78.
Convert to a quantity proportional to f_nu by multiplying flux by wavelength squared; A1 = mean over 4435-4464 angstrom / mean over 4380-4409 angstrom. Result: 1.0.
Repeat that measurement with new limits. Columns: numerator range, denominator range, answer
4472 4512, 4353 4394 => 1.08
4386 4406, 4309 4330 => 1.04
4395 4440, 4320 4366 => 1.04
